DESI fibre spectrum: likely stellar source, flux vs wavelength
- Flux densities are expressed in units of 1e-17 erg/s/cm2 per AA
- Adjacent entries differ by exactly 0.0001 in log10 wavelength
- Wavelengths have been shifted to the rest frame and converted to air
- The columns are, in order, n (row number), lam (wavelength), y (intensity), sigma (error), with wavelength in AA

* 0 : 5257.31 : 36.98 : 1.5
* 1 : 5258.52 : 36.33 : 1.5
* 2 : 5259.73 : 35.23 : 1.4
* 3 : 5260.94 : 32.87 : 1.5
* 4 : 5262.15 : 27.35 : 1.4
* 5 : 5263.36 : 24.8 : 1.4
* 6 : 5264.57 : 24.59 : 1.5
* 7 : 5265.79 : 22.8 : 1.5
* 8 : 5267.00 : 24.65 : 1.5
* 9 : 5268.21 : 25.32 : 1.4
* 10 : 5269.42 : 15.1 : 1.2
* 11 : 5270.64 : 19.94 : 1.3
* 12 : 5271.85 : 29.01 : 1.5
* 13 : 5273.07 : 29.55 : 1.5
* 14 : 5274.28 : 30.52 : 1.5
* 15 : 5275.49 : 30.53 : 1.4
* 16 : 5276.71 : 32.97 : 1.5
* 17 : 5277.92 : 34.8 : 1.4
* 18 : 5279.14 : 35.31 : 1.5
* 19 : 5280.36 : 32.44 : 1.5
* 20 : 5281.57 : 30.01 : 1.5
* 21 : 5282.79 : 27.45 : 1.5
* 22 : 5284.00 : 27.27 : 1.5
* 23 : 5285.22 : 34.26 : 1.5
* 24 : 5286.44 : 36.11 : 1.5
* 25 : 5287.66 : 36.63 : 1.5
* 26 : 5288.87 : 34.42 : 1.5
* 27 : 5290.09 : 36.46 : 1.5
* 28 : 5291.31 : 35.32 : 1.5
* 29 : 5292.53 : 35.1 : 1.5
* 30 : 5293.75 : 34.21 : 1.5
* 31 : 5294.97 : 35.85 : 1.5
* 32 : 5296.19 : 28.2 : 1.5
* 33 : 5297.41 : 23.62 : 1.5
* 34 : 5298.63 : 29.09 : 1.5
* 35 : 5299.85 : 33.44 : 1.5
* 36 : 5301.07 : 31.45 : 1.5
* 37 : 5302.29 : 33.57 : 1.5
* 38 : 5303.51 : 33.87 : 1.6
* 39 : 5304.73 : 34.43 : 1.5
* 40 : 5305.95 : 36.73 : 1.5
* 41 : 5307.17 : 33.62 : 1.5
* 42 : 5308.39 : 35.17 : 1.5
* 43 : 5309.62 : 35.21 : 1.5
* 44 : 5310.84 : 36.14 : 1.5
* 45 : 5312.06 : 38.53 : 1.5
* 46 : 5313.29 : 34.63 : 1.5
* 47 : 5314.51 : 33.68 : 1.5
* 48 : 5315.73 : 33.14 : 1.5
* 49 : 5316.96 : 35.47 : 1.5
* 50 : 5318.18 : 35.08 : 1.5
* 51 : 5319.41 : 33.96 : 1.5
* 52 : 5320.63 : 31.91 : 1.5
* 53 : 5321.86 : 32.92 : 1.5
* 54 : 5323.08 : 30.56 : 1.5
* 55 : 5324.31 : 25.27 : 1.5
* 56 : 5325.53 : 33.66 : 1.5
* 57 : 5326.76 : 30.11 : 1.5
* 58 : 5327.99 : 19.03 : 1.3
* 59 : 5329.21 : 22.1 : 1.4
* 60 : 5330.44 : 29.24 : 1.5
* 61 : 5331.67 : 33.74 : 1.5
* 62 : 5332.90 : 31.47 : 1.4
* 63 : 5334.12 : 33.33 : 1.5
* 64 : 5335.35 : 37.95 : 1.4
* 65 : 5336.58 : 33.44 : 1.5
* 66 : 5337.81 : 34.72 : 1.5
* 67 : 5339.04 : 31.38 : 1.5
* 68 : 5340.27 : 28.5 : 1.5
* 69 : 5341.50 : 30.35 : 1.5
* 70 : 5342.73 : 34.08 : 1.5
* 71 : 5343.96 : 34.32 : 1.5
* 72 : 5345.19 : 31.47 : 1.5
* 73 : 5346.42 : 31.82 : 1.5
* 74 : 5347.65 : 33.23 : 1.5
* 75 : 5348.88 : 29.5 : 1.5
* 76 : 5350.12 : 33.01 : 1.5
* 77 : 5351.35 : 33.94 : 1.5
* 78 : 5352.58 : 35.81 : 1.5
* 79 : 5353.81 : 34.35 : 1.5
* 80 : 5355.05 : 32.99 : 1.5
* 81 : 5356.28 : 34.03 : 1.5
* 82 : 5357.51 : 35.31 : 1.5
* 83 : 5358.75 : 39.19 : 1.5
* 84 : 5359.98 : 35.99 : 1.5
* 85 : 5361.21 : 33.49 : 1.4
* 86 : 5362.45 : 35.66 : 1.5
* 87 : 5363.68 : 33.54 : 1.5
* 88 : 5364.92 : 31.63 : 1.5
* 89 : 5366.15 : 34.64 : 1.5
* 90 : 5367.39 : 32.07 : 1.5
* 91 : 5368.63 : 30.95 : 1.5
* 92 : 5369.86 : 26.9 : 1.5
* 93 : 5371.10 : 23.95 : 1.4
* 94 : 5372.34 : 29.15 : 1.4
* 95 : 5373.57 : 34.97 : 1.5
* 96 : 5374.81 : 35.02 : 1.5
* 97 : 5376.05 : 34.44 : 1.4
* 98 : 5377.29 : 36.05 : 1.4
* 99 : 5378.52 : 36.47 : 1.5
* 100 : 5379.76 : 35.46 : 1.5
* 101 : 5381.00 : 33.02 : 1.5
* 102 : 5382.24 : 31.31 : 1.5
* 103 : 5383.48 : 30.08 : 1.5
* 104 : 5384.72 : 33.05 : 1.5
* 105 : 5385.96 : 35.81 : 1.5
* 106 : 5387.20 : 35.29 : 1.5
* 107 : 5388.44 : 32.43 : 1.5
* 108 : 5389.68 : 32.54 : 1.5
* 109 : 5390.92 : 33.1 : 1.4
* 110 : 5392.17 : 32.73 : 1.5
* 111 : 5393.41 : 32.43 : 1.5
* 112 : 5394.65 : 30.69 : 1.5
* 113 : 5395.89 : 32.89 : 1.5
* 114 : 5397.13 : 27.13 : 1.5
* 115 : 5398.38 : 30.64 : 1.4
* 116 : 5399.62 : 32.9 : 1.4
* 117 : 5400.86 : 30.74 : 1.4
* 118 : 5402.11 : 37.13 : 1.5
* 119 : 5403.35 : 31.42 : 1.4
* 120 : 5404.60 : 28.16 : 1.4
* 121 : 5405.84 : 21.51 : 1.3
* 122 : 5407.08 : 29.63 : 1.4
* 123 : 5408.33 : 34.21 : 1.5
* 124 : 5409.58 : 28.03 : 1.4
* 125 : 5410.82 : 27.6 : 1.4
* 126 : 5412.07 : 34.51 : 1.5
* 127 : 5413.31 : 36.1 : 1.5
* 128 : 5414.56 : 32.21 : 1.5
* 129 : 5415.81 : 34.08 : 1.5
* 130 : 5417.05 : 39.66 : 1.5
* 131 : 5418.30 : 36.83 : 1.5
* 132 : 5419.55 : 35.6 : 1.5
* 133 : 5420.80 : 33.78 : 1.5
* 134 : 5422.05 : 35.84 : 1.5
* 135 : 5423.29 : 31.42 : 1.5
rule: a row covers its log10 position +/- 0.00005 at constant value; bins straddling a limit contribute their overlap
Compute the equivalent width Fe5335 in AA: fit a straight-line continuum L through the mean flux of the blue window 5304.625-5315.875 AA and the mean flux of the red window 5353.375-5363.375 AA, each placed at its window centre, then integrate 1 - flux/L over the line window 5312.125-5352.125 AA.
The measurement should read 3.7 AA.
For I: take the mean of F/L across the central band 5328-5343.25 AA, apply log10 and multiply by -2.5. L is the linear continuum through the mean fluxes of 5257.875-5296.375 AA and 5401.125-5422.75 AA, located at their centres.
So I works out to 0.01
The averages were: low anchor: 30.5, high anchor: 32.7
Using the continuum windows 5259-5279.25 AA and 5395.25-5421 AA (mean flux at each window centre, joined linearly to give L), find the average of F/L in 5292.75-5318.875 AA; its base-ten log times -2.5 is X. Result -0.16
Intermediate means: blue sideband 27.8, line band 33.6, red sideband 32.1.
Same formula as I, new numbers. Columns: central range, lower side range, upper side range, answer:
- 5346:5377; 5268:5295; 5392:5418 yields -0.05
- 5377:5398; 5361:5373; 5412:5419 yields 0.00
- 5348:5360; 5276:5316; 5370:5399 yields -0.05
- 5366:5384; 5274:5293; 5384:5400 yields 0.01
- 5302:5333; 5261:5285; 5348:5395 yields -0.08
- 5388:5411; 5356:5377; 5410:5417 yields 0.08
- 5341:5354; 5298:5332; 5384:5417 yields -0.02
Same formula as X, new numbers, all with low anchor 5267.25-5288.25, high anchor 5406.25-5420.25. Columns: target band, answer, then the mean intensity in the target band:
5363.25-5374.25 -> 0.04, 30.8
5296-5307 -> -0.05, 31.8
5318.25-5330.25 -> 0.07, 29.1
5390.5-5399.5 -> 0.05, 31.4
